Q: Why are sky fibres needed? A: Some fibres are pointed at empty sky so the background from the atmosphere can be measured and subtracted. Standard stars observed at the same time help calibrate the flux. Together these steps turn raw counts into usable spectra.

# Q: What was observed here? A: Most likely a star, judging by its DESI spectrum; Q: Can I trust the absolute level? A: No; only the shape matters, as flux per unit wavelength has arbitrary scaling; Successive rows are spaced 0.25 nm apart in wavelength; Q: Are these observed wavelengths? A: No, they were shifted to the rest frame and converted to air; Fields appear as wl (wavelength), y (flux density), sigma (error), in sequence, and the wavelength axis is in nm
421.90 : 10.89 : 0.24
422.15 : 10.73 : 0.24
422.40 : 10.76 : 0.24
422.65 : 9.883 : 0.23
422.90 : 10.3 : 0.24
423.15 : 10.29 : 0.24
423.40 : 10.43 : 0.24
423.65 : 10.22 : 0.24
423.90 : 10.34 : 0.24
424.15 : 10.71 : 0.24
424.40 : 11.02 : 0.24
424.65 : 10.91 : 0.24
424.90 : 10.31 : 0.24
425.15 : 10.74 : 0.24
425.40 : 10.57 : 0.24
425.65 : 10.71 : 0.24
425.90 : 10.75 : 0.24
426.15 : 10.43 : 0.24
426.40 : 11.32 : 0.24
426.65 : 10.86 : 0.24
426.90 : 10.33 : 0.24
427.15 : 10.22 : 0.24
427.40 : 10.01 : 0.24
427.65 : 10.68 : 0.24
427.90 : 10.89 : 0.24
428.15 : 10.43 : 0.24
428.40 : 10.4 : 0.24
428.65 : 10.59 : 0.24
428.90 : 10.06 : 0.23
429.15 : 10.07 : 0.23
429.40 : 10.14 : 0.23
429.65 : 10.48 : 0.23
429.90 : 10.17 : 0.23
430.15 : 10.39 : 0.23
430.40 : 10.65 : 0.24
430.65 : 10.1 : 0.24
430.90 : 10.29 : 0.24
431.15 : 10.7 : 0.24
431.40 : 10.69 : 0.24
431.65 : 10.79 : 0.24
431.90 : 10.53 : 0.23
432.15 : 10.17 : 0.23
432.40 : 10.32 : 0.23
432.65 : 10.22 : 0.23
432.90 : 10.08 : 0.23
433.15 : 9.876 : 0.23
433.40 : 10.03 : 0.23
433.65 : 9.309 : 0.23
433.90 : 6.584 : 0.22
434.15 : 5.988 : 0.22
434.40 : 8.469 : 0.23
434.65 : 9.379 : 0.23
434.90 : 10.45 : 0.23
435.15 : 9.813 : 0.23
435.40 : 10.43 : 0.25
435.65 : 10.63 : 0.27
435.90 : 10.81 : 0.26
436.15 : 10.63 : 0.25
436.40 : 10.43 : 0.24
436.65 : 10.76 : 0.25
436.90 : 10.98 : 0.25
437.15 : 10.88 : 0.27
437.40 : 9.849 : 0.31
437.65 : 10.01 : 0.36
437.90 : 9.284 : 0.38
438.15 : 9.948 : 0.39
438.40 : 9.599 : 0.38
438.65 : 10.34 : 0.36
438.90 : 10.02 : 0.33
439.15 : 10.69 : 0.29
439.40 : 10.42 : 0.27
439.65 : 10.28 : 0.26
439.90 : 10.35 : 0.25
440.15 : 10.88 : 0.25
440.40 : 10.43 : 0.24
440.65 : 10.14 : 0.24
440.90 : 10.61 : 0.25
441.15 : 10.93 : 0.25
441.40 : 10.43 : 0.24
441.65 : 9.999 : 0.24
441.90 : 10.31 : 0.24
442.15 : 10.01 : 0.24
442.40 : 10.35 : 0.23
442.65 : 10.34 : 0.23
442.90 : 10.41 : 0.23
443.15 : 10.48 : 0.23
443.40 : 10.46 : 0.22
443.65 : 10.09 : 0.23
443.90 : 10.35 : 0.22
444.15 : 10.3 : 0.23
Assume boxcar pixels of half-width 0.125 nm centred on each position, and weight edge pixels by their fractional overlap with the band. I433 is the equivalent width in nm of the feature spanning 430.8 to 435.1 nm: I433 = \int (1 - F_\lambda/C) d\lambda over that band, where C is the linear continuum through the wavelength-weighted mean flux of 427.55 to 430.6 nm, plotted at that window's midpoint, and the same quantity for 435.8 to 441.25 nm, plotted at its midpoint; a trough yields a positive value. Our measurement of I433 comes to 0.311 nm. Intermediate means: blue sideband 10.4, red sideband 10.4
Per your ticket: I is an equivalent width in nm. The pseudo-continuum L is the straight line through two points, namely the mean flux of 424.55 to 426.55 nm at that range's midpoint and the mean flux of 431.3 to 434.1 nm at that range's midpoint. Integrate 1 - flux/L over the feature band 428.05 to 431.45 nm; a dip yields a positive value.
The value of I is -0.07 nm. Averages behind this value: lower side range 10.7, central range 10.4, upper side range 9.76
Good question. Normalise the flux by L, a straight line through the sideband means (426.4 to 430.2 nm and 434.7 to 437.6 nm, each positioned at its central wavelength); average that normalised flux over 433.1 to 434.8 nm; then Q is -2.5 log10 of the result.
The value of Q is 0.23 mag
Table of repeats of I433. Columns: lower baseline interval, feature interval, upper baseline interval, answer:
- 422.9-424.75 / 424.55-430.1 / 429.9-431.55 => -0.003 nm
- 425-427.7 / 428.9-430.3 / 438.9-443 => 0.041 nm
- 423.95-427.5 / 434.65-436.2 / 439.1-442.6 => 0.018 nm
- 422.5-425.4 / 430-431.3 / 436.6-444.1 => -0.002 nm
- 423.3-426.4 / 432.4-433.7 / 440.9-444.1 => 0.065 nm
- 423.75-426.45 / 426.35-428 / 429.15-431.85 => 0.001 nm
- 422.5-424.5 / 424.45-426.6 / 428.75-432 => -0.070 nm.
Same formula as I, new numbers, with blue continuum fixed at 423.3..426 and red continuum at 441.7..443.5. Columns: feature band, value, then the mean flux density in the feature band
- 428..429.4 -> 0.03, 10.3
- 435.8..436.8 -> -0.02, 10.7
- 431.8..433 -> 0.03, 10.3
